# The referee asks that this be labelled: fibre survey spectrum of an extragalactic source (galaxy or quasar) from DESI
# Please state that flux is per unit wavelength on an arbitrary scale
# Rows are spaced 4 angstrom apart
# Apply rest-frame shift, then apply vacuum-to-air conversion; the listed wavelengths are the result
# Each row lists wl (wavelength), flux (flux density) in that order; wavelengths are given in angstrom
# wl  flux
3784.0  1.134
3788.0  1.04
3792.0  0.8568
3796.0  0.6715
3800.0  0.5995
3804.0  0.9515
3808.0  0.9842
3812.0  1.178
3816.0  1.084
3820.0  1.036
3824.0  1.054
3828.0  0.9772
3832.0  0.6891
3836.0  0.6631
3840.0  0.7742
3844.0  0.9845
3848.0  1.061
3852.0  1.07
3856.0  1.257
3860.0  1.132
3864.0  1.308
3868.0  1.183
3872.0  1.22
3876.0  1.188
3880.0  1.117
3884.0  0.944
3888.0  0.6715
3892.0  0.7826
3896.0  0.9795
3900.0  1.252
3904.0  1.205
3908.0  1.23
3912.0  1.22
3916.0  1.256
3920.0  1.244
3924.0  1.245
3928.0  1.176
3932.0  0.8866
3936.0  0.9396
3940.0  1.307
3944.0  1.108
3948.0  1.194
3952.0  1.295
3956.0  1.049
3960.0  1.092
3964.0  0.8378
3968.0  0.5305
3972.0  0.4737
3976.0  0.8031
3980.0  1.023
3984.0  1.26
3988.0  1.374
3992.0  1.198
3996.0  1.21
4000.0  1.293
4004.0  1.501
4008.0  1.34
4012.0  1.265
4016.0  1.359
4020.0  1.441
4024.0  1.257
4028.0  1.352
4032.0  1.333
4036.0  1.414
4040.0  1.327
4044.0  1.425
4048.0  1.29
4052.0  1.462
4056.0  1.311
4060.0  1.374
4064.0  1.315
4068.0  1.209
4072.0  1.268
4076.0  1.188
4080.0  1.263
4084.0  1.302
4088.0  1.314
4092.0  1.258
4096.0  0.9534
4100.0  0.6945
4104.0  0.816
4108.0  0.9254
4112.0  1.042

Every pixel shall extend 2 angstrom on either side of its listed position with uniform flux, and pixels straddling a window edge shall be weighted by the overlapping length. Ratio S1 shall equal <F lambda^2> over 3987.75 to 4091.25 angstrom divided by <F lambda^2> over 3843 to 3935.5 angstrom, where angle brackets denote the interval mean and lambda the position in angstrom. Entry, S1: 1.28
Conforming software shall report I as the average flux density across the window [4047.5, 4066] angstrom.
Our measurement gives 1.36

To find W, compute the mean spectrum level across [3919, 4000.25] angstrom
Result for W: 1.07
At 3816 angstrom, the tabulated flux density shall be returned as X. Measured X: 1.084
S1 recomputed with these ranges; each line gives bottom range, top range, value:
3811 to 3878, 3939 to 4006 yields 1.11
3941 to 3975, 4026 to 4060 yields 1.49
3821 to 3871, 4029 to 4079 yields 1.45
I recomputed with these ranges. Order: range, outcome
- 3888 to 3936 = 1.11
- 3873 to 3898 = 0.958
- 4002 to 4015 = 1.37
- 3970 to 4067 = 1.27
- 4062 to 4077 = 1.25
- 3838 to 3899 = 1.05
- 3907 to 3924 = 1.24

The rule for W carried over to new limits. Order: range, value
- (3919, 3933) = 1.15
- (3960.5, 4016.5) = 1.1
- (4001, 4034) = 1.35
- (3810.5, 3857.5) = 0.981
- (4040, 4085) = 1.31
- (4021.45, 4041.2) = 1.34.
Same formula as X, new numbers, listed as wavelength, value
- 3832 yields 0.6891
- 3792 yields 0.8568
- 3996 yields 1.21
